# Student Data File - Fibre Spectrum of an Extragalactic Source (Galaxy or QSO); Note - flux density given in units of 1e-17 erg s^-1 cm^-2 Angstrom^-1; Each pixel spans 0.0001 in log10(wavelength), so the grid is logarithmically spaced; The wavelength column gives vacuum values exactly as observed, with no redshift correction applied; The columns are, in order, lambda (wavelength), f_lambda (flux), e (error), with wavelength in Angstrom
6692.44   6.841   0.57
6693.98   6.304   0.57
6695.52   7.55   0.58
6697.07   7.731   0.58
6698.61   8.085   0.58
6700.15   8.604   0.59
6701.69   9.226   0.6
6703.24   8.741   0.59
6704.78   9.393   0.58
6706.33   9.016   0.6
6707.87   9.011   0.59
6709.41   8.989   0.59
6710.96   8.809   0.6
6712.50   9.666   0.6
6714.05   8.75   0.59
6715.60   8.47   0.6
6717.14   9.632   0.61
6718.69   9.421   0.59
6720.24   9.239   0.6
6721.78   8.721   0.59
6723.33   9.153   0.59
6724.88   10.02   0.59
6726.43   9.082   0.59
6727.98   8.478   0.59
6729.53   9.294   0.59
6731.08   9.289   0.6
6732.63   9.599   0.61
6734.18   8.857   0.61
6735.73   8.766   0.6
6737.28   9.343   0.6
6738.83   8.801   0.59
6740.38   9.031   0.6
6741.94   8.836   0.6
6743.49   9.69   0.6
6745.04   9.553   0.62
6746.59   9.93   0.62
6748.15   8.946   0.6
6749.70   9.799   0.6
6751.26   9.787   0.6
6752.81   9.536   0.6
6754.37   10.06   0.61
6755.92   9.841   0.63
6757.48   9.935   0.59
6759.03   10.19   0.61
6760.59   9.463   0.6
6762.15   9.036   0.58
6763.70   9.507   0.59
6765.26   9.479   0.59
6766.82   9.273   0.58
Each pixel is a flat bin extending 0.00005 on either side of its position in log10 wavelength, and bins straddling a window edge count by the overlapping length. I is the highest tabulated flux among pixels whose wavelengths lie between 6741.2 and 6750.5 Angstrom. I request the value 9.93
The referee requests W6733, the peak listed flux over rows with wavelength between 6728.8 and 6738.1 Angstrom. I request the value 9.599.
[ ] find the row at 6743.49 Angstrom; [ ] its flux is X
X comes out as 9.69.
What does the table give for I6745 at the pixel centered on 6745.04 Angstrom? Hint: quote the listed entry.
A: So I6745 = 9.553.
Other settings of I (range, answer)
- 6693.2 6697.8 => 7.731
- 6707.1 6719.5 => 9.666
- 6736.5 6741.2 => 9.343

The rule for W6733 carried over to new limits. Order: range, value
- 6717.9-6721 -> 9.421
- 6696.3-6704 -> 9.226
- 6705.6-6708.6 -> 9.016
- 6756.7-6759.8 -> 10.19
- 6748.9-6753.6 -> 9.799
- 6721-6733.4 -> 10.02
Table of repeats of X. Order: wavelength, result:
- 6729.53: 9.294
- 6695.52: 7.55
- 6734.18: 8.857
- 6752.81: 9.536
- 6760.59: 9.463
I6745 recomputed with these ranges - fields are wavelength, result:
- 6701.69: 9.226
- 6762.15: 9.036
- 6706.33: 9.016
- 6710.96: 8.809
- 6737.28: 9.343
